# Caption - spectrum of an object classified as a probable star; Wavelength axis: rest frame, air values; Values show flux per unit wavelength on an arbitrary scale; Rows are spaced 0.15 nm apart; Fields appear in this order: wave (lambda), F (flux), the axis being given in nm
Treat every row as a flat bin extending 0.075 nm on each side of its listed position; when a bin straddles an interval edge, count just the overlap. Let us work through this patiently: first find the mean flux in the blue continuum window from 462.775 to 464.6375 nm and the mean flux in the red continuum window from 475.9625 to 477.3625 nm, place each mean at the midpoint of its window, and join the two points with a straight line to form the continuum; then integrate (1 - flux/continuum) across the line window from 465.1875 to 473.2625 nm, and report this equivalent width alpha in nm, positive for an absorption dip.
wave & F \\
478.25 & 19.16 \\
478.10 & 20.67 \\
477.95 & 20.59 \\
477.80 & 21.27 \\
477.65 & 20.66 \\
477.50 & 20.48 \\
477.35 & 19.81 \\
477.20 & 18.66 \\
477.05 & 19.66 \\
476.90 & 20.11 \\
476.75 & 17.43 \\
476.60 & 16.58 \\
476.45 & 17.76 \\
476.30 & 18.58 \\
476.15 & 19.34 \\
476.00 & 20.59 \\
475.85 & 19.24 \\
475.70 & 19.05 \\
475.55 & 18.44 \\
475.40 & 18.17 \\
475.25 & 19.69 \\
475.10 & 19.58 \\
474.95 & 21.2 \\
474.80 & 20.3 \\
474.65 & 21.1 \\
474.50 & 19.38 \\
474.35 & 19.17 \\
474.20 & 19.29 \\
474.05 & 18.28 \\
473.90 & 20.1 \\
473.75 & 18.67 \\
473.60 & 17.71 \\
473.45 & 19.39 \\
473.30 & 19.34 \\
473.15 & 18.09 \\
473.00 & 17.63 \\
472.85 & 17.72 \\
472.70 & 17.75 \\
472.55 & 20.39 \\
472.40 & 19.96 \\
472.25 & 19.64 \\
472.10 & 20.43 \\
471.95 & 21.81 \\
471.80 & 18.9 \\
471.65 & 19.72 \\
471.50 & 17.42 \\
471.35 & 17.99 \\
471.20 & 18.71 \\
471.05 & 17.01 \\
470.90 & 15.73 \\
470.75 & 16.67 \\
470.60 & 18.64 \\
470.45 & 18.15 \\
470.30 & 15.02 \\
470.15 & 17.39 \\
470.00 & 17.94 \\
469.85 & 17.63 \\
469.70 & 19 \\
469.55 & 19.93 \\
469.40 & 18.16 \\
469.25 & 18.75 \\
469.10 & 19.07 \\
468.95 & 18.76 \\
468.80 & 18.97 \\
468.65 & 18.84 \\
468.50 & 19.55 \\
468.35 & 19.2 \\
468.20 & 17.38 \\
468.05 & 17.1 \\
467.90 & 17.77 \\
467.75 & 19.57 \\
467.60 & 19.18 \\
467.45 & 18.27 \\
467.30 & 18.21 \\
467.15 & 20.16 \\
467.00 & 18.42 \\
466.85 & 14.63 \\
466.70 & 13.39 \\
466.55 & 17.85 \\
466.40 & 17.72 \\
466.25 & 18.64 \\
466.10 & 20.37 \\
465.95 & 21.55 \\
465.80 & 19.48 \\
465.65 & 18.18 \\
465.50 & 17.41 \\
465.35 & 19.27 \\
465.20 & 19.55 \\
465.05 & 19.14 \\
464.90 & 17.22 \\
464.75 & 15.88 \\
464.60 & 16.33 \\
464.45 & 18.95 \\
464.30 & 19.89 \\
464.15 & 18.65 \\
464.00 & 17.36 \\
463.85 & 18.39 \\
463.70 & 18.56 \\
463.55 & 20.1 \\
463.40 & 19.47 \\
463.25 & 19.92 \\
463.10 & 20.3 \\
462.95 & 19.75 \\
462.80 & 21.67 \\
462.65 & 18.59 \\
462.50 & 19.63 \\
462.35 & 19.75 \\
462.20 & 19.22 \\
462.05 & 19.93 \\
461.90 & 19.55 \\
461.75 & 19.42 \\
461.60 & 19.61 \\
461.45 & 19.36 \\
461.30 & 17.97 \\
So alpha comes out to 0.25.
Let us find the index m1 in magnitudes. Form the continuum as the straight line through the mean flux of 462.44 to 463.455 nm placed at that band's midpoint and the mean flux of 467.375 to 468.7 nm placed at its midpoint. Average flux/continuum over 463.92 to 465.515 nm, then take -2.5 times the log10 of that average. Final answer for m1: 0.07 mag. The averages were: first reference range 19.9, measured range 18.2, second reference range 18.5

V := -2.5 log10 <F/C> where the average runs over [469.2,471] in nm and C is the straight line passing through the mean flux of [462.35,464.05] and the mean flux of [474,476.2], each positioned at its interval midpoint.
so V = 0.10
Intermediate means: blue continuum 19.5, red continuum 19.5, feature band 17.7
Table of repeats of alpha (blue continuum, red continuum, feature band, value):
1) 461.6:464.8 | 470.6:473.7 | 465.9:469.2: 0.089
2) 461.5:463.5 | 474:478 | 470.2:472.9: 0.153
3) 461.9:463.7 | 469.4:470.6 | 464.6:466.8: 0.102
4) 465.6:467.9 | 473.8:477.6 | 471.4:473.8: -0.008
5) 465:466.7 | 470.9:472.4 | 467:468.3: 0.024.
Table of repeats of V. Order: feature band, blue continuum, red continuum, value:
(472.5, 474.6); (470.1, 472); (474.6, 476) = 0.01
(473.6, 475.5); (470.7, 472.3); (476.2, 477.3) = -0.06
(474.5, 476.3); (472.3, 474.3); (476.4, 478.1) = -0.03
